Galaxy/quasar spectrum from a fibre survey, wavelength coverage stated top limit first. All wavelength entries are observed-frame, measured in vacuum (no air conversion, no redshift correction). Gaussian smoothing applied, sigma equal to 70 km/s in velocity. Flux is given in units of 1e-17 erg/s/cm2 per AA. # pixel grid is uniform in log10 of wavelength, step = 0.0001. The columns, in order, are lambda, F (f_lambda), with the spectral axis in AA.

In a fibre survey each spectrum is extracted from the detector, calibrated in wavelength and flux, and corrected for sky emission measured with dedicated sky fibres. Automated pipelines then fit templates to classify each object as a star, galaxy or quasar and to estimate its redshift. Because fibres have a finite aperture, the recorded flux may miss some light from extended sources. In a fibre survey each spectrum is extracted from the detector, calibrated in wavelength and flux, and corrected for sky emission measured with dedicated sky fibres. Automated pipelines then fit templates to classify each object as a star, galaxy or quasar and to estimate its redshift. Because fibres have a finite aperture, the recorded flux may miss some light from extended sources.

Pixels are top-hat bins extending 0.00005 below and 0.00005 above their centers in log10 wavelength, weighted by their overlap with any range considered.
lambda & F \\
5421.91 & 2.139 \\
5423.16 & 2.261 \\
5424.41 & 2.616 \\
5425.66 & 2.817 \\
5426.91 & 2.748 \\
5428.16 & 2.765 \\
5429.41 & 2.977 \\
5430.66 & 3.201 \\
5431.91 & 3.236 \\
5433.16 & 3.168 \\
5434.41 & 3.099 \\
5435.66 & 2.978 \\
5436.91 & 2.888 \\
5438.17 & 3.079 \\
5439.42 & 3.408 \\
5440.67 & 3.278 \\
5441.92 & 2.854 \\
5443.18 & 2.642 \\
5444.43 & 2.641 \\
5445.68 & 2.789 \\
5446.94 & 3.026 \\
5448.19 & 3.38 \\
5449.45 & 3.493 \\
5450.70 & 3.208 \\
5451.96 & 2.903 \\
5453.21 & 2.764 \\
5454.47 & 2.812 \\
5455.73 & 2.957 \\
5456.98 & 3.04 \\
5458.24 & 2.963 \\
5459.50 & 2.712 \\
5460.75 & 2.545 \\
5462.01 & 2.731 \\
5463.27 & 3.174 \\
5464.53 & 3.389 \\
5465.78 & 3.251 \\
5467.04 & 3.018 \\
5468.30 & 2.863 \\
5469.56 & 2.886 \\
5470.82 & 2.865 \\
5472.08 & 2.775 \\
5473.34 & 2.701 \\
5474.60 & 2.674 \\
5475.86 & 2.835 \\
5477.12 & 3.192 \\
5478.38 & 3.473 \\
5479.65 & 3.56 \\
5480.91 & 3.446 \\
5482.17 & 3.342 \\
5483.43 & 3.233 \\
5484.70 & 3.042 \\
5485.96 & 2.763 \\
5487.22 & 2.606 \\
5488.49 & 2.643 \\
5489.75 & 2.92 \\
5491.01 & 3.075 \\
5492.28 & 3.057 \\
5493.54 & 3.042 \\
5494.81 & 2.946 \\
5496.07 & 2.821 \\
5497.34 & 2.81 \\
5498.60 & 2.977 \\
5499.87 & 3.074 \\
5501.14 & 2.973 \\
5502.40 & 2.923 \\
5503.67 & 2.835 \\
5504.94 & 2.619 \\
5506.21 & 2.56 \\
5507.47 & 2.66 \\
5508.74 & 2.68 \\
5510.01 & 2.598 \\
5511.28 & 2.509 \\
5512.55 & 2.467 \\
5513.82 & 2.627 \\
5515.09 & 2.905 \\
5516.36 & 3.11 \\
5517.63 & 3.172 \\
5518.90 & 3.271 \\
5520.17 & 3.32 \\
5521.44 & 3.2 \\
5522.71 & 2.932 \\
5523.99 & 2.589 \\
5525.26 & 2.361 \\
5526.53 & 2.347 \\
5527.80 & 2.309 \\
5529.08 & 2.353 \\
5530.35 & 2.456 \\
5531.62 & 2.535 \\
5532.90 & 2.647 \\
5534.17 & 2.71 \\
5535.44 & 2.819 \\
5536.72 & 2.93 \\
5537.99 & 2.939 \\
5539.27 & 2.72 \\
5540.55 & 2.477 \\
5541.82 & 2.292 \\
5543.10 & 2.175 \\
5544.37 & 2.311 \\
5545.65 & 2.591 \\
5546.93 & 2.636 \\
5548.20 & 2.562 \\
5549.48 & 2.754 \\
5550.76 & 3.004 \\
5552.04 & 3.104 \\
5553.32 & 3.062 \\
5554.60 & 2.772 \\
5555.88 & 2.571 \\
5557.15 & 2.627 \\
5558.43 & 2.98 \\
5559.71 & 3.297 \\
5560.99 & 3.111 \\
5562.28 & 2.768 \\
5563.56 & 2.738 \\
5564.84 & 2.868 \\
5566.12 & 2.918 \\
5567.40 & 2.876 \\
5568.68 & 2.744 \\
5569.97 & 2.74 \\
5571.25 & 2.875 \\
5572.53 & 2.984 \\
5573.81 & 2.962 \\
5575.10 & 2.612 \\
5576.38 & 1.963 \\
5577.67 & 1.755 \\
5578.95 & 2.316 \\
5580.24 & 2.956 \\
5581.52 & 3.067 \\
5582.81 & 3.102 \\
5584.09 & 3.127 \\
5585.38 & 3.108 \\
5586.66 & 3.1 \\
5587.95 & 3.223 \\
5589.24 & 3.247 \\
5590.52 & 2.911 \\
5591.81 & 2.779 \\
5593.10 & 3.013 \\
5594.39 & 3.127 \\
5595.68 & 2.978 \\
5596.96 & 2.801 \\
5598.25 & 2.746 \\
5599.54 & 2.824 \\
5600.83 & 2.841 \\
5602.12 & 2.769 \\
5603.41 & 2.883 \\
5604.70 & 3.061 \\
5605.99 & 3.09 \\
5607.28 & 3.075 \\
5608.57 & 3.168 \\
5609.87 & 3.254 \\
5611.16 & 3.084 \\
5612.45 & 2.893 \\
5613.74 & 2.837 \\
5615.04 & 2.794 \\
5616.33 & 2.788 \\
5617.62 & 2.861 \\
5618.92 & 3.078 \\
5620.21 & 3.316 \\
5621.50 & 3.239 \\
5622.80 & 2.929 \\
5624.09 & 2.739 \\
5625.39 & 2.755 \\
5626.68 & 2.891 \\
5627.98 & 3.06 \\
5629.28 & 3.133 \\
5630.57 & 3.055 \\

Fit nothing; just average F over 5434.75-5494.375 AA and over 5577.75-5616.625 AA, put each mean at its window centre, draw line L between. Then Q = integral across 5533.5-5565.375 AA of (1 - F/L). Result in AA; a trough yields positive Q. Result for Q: 2.31 AA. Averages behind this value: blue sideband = 3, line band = 2.75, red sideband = 2.95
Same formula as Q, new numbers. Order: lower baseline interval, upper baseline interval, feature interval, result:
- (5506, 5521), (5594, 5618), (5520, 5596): 3.1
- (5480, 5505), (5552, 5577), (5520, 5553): 2.6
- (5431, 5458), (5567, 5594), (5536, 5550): 1.5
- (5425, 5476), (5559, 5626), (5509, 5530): 1.3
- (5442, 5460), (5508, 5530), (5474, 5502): -1.8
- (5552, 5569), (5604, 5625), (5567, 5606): 1.2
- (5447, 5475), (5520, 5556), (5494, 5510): -0.1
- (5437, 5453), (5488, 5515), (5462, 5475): 0.0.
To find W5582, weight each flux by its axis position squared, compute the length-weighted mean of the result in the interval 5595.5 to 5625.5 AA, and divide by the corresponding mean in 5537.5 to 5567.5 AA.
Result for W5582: 1.10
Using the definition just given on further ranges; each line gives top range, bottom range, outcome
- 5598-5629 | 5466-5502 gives 1.04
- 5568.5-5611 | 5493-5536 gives 1.07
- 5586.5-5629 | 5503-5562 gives 1.12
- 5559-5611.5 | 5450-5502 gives 1.01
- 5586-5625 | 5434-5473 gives 1.06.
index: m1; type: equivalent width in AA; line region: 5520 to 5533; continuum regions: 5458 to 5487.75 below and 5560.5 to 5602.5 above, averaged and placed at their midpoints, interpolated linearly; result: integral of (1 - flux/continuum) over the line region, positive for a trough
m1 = 1.4 AA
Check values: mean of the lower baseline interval 3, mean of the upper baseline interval 2.85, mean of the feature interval 2.62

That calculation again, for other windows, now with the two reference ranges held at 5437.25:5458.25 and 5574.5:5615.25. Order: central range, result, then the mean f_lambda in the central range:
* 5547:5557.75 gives 0.5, 2.8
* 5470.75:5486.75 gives -0.5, 3.07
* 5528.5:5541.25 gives 1.2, 2.66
